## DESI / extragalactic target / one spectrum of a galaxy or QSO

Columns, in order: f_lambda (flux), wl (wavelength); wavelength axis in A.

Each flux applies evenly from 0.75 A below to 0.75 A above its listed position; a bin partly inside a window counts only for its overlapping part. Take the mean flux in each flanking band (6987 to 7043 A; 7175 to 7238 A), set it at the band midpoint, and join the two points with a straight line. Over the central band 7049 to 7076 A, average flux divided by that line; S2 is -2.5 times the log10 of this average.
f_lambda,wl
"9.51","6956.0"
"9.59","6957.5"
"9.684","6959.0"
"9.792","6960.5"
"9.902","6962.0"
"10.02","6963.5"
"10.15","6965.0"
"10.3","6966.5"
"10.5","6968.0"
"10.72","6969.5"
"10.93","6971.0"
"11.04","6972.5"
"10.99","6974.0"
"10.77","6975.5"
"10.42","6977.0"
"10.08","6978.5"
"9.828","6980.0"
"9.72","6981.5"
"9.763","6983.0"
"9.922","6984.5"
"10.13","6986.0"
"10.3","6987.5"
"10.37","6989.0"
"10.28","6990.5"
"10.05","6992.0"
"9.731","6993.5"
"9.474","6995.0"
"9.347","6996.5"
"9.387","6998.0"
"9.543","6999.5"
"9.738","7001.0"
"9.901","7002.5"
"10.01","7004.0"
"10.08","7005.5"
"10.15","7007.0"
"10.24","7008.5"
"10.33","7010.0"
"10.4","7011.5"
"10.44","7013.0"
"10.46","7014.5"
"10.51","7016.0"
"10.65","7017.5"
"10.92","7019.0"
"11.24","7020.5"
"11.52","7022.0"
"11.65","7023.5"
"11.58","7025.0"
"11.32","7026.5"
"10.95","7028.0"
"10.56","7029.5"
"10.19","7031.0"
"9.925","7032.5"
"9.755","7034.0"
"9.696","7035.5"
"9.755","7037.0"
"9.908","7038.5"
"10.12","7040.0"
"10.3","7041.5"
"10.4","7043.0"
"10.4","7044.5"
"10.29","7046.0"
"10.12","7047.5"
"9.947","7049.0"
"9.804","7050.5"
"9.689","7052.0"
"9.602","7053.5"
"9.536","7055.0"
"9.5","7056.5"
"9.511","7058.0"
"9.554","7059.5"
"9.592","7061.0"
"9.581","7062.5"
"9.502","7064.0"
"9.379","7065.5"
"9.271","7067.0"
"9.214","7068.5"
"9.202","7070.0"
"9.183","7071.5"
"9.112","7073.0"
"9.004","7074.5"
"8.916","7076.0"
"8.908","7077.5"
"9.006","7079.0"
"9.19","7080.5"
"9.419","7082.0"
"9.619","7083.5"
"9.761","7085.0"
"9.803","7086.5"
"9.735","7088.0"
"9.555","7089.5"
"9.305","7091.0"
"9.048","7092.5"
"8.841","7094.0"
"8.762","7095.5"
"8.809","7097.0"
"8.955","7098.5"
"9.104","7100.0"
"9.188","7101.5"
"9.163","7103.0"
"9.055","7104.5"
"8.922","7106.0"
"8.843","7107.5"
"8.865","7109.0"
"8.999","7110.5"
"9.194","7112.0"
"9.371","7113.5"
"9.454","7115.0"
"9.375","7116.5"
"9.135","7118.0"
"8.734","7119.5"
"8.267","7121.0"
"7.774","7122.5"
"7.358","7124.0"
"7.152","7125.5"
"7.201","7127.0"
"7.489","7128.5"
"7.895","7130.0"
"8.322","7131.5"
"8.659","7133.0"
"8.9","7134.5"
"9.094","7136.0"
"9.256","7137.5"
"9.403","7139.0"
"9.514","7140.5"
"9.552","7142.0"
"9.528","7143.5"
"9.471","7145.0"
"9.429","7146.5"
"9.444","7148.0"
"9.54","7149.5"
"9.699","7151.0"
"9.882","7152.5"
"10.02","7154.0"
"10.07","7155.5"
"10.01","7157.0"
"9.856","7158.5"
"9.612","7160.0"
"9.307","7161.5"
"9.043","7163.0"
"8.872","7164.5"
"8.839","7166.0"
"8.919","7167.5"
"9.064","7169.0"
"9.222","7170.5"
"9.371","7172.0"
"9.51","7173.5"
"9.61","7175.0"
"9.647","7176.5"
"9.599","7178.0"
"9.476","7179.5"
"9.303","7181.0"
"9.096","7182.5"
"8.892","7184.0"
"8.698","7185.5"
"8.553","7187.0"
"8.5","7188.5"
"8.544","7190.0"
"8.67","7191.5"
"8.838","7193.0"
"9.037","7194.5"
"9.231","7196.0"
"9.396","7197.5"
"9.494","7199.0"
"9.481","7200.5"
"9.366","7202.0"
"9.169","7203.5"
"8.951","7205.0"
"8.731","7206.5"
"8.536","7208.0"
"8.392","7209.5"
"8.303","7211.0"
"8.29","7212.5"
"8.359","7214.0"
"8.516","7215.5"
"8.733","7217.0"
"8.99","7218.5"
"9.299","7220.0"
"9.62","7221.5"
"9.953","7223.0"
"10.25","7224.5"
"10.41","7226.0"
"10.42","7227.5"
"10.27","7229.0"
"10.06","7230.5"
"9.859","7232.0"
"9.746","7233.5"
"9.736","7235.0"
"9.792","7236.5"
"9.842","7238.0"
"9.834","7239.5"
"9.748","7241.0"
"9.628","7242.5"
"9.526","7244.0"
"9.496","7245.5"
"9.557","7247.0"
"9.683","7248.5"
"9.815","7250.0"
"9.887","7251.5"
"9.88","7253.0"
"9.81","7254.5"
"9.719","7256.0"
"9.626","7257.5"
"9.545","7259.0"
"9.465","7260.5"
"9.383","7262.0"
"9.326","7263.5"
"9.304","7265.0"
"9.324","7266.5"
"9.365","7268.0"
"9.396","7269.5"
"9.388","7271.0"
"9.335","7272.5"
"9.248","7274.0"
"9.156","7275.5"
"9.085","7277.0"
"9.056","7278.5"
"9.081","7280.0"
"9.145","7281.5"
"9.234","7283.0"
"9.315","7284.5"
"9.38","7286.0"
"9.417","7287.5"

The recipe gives 0.07 mag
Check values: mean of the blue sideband 10.3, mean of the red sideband 9.24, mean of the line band 9.43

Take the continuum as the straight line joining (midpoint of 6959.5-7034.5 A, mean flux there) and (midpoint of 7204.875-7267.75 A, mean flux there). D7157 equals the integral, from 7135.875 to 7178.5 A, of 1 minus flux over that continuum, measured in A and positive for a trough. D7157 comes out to 1.2 A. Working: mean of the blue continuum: 10.3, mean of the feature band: 9.47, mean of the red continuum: 9.47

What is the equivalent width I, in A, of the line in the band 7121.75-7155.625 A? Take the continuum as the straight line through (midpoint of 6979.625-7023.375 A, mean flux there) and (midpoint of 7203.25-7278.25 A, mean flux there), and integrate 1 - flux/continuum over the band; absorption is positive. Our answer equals 3.0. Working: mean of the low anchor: 10.2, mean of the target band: 8.88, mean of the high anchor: 9.43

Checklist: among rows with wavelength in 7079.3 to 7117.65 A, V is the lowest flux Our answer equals 8.762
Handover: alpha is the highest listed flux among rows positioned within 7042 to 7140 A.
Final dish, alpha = 10.4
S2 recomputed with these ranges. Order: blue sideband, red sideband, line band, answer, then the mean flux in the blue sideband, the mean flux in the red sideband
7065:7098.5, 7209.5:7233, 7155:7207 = 0.017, 9.22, 9.39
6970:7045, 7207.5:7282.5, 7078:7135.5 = 0.127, 10.3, 9.45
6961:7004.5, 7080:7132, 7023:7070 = -0.060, 10.1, 8.85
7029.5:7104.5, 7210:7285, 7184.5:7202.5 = 0.060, 9.52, 9.47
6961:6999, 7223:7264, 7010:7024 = -0.074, 10.2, 9.8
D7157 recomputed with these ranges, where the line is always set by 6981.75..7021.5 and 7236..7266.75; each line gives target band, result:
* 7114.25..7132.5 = 3.1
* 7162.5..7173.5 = 0.8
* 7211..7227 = 0.8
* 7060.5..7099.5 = 2.8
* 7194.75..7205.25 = 0.5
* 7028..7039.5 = 0.0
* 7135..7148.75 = 0.6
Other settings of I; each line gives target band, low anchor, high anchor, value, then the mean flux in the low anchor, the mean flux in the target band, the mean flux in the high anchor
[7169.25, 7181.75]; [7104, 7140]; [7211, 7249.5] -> -0.5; 8.62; 9.45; 9.56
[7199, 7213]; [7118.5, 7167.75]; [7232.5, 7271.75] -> 0.7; 8.97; 8.85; 9.61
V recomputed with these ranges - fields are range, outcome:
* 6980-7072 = 9.183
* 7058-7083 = 8.908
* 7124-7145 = 7.152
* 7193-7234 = 8.29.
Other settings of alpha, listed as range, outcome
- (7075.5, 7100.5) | 9.803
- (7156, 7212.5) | 10.01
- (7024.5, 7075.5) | 11.58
